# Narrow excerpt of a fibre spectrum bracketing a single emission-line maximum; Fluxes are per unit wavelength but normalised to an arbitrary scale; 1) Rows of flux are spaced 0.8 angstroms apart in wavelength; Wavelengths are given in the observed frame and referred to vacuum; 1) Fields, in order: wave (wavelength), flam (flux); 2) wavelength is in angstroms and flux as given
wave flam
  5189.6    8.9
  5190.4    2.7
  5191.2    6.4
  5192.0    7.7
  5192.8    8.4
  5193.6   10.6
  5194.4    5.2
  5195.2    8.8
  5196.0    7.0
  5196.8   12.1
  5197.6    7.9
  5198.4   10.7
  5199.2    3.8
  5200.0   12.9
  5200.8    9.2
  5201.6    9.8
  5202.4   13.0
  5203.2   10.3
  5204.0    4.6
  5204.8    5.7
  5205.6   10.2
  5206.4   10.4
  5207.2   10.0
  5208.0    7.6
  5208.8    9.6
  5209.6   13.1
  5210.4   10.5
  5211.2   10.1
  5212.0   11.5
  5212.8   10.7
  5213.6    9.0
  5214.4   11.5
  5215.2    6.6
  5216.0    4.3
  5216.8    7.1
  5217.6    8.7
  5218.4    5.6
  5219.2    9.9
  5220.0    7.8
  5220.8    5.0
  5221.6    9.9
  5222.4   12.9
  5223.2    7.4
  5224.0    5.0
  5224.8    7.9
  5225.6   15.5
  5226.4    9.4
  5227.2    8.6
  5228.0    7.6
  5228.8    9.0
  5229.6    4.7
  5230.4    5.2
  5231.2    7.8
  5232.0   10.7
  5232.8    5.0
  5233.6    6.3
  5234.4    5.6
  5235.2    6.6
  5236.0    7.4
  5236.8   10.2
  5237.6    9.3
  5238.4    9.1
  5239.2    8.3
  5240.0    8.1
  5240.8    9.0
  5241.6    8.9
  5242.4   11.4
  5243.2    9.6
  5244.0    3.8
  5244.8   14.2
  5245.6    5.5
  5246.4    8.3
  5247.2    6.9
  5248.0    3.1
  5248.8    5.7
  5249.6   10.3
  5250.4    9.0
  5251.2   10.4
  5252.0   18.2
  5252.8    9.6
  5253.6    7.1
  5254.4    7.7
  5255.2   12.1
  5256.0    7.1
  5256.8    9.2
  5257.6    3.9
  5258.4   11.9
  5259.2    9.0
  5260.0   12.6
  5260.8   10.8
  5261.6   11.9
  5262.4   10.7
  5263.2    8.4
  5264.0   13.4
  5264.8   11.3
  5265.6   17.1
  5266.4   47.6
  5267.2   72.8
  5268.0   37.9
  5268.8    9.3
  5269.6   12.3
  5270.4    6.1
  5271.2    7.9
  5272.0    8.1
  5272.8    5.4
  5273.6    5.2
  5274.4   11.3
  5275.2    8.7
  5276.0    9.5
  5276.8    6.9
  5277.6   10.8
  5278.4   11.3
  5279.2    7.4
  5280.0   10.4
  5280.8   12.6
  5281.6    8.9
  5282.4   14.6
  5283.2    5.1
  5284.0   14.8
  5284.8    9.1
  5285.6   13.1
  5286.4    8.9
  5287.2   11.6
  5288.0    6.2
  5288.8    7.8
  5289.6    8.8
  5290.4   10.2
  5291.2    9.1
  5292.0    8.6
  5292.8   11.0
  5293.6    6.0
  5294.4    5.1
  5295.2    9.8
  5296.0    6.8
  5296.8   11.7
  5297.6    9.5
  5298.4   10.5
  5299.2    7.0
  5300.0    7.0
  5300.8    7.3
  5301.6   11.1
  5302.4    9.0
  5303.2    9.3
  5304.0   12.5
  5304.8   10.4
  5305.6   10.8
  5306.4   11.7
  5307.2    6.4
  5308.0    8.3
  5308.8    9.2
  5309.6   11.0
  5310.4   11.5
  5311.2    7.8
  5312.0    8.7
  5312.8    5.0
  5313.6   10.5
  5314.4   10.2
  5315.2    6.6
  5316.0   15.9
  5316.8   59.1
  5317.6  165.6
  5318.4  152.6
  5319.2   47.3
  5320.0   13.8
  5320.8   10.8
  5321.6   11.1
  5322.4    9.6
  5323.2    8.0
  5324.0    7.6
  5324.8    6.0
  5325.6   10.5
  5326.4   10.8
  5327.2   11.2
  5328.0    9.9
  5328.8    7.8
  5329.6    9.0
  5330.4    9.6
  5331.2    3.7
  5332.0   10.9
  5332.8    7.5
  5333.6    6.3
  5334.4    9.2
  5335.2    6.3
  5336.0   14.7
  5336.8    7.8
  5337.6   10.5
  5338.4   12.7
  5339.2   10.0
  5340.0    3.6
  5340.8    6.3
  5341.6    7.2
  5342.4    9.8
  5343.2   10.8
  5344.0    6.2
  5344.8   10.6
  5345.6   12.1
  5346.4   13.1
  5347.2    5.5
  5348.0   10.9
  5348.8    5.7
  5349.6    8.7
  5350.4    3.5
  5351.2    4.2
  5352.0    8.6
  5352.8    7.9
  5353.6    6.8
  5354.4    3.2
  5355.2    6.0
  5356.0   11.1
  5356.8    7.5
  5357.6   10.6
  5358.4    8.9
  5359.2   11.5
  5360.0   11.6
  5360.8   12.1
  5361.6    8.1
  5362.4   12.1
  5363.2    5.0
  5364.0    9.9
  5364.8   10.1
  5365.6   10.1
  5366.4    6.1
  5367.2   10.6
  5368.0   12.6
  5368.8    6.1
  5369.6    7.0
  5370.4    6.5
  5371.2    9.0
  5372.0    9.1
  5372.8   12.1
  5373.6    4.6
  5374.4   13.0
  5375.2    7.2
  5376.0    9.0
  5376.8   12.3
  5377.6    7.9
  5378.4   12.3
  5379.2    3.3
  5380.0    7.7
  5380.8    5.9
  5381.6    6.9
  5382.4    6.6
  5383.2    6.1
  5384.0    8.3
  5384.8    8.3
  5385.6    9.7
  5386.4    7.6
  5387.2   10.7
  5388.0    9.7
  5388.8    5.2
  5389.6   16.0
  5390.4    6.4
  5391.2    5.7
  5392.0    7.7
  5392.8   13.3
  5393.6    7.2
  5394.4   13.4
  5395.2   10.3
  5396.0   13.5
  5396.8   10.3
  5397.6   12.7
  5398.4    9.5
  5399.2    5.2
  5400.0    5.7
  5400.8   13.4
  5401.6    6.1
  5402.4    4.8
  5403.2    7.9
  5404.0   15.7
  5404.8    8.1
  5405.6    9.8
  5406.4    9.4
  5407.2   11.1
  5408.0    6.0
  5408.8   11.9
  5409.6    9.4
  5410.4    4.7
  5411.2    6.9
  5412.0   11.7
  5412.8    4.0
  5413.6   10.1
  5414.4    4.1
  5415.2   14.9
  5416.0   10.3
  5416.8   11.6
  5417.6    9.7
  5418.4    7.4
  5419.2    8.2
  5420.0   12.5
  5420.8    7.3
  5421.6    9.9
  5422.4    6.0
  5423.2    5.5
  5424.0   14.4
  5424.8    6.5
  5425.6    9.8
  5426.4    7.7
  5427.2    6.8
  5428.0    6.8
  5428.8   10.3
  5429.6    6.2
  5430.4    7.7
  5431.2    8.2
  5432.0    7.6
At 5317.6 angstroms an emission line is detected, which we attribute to [O III]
